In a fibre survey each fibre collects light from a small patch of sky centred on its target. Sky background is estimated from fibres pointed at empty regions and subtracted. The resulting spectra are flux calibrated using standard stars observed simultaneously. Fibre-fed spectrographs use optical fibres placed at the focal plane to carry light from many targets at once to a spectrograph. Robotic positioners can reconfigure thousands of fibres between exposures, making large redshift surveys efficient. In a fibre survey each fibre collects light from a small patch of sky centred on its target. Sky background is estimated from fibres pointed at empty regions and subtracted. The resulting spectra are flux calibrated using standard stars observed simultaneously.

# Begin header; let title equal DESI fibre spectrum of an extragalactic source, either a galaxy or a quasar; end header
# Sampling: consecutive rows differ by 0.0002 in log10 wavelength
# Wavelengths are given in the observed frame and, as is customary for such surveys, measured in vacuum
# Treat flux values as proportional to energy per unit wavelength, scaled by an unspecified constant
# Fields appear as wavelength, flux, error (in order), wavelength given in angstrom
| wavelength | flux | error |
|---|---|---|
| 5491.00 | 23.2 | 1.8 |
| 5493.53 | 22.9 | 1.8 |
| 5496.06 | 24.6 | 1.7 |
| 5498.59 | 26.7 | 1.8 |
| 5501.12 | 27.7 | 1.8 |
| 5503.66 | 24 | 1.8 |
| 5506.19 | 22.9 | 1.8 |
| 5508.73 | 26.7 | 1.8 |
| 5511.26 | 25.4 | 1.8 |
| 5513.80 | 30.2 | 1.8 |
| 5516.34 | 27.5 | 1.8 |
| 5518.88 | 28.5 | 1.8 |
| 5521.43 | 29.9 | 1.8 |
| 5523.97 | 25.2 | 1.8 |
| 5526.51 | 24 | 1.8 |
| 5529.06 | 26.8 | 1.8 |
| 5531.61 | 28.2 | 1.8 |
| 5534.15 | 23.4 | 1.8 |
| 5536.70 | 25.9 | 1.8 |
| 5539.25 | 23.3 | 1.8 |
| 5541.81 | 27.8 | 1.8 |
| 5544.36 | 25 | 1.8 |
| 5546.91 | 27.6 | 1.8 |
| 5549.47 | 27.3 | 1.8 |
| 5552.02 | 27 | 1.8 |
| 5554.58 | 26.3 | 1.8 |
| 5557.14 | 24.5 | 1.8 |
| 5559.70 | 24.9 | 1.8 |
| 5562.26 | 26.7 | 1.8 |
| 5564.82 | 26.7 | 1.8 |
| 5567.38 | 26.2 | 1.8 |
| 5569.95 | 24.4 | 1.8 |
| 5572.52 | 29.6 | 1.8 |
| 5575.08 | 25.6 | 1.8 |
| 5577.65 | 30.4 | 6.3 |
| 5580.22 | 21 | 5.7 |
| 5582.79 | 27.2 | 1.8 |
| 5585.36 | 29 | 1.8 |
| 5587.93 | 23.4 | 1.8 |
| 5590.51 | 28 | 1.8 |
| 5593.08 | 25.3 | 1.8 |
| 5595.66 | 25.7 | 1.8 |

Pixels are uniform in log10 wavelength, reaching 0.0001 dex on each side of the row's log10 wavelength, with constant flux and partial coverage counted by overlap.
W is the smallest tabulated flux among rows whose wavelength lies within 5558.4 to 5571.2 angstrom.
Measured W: 24.4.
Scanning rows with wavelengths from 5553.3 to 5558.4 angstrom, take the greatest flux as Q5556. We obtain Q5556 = 26.3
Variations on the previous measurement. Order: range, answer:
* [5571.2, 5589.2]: 30.4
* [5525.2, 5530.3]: 26.8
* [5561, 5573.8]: 29.6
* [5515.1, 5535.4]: 29.9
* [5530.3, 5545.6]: 28.2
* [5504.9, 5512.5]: 26.7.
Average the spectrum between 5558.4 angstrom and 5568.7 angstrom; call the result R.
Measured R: 26.1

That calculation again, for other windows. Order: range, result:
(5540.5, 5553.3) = 26.9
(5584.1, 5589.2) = 26.2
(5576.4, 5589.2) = 26.2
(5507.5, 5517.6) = 27.5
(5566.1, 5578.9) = 27.2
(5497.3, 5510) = 25.6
